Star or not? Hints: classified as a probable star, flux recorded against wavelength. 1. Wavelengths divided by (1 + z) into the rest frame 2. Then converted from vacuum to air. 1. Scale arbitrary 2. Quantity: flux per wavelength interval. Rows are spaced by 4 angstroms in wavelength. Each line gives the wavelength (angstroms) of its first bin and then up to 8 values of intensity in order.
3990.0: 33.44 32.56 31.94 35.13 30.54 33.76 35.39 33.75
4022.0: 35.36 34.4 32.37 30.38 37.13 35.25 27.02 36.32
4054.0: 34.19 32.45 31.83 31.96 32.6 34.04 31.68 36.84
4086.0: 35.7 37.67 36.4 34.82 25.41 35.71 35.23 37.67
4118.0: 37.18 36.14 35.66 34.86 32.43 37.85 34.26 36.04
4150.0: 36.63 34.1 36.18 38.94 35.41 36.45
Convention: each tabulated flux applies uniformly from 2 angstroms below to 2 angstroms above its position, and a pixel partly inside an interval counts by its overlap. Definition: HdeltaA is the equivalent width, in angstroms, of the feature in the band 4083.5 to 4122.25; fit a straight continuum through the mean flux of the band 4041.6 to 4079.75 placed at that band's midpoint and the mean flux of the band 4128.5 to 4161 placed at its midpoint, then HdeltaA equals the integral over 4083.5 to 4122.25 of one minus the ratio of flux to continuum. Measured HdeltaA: -1.3 angstroms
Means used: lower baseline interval 32.6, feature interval 35.2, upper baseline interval 35.4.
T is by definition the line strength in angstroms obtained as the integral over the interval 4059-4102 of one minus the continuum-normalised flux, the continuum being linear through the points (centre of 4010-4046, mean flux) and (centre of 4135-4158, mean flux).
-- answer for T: 0.9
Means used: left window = 33.8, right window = 35.7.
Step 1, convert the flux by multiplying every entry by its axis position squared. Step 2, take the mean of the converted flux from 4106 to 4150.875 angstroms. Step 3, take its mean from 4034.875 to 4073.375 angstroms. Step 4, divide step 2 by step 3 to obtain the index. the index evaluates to 1.1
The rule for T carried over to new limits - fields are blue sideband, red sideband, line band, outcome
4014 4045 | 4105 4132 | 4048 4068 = 0.7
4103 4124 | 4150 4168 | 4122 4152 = 0.5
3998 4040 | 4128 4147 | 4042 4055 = 0.5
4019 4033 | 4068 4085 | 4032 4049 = 0.6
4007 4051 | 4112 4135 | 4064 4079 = 0.9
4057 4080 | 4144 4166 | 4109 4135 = -0.7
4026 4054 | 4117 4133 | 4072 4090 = -0.3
